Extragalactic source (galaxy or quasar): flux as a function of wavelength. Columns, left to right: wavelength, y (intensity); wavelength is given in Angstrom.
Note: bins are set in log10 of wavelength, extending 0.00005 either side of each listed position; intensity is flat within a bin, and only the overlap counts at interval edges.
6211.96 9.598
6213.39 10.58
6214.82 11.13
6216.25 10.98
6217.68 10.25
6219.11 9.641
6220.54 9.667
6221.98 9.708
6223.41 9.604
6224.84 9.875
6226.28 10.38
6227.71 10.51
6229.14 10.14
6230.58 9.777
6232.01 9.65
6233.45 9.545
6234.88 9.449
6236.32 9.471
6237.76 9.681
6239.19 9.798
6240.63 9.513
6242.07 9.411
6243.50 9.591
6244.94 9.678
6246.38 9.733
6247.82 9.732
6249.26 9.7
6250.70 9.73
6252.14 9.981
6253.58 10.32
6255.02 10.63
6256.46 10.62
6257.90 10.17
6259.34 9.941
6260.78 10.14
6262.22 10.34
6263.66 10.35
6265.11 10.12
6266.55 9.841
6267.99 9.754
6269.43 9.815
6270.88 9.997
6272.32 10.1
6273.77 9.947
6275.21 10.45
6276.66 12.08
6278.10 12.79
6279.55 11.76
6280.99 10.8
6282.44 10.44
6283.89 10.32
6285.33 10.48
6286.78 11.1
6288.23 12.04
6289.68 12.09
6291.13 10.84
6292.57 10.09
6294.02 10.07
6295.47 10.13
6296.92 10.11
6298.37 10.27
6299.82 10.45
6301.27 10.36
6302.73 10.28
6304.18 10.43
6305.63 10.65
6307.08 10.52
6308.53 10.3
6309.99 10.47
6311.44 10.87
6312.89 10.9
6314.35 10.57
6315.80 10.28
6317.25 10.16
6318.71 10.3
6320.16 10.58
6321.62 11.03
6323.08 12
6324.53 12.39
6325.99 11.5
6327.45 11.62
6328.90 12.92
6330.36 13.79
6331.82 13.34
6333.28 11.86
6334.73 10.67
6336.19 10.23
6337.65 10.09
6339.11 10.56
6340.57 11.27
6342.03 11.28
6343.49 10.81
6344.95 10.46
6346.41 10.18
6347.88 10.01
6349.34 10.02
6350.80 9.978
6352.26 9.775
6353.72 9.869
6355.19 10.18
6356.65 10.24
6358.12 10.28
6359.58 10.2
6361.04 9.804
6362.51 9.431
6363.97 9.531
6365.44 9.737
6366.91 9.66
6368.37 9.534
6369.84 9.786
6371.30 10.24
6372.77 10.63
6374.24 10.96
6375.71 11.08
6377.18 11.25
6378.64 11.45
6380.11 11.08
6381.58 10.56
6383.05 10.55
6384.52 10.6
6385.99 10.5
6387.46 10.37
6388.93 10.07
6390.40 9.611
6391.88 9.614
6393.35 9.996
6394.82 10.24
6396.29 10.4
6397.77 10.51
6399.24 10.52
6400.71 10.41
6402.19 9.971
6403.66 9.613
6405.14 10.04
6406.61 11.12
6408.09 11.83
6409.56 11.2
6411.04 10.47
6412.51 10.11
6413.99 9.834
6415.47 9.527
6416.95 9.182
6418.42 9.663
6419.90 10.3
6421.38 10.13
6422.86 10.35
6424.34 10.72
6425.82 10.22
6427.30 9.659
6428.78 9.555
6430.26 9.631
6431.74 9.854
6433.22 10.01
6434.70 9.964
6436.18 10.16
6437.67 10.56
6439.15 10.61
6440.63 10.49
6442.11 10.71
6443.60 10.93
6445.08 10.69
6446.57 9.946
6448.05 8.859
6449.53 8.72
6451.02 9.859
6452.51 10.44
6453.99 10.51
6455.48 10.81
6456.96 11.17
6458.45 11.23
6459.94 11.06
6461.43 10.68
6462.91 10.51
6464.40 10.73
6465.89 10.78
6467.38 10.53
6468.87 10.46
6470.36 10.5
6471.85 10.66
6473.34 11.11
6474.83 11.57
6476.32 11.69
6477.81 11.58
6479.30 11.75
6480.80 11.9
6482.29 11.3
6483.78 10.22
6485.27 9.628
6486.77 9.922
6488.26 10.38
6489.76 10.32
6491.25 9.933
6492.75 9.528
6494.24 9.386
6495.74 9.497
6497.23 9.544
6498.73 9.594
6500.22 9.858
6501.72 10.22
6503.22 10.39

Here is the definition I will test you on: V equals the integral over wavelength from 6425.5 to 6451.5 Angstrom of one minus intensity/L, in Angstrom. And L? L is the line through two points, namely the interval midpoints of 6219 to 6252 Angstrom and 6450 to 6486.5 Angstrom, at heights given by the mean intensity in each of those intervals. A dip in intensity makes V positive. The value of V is 1.6 Angstrom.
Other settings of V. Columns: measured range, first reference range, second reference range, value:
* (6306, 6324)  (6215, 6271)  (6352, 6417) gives -1.02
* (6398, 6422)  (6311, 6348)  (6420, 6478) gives 0.96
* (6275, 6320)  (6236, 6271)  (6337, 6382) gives -2.84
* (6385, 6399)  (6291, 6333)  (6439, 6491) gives 0.80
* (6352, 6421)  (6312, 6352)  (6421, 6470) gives 2.91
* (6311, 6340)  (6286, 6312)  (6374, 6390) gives -1.73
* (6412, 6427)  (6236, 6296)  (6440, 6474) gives 0.67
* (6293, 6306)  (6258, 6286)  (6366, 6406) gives 0.21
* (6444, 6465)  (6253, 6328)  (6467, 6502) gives 0.22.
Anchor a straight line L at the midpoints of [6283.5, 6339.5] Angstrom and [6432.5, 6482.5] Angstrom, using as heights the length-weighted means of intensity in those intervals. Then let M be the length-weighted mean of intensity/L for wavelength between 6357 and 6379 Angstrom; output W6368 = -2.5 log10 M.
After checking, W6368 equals 0.06 mag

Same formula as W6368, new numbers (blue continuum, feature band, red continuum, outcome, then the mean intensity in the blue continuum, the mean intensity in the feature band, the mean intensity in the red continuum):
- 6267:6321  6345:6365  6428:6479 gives 0.06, 10.6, 9.97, 10.5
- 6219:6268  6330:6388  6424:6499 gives -0.04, 9.9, 10.5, 10.4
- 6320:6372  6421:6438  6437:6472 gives 0.05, 10.7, 10.1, 10.5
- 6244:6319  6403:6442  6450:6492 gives 0.05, 10.4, 10.2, 10.7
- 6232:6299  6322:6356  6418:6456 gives -0.09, 10.3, 11.1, 10.1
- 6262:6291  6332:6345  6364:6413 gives -0.04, 10.7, 10.9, 10.4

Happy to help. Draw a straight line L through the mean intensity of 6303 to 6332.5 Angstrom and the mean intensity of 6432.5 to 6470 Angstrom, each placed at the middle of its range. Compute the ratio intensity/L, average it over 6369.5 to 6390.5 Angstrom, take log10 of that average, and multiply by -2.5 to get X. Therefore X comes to 0.02 mag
